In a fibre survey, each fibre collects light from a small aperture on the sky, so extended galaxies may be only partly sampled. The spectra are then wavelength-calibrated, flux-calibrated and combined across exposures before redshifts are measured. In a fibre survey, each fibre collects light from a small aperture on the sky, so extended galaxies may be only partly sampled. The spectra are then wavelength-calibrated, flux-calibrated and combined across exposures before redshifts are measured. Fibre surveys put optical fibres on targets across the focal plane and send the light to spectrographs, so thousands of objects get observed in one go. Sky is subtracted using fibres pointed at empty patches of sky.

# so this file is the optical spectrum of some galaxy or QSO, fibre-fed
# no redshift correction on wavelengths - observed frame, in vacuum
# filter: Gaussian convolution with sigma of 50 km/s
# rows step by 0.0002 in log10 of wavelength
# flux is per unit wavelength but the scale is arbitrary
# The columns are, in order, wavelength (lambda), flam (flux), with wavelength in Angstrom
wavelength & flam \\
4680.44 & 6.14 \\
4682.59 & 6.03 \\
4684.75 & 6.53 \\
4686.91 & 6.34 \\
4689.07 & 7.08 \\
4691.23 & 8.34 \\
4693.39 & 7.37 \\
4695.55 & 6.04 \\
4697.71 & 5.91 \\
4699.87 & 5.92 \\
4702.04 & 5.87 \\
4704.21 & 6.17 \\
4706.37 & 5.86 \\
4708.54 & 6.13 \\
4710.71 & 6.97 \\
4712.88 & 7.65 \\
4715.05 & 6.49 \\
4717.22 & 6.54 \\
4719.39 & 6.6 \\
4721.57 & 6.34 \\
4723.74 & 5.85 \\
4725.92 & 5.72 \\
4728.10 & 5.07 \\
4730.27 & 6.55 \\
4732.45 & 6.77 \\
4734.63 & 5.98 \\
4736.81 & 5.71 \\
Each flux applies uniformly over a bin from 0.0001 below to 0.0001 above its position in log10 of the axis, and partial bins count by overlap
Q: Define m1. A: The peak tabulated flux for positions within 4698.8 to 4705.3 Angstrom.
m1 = 6.17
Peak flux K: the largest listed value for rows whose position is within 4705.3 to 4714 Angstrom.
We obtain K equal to 7.65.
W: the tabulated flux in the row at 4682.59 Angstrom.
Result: 6.03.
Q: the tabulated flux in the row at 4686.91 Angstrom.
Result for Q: 6.34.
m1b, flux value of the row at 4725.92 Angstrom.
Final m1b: 5.72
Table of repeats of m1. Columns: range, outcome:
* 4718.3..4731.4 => 6.6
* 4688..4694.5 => 8.34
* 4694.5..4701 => 6.04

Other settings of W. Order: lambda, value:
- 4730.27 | 6.55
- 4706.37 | 5.86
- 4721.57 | 6.34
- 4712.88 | 7.65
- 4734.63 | 5.98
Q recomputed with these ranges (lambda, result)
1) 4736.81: 5.71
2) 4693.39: 7.37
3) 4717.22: 6.54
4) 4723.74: 5.85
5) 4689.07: 7.08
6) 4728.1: 5.07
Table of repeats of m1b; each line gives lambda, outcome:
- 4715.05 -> 6.49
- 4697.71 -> 5.91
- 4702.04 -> 5.87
